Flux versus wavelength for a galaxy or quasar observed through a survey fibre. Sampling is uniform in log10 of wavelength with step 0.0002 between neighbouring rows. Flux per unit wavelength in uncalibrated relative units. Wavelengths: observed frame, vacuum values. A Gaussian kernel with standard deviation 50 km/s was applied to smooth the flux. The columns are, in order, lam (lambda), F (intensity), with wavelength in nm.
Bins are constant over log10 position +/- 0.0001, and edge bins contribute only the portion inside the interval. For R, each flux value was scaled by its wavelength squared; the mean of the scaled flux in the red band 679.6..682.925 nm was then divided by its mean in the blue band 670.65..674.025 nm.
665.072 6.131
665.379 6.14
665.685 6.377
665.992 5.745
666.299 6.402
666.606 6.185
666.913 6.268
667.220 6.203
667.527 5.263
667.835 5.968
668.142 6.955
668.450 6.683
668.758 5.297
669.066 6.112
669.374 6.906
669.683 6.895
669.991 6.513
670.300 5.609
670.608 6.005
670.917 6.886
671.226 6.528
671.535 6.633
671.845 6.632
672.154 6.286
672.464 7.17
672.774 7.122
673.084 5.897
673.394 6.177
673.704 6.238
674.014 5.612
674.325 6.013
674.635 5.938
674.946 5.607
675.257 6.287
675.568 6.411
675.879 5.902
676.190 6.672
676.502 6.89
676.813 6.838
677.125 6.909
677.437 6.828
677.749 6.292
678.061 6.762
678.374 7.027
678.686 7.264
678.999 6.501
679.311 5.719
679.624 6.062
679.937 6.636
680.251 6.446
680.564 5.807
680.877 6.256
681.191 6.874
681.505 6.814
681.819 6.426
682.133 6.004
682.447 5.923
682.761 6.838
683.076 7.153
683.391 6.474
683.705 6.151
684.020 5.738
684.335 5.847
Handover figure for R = 1.01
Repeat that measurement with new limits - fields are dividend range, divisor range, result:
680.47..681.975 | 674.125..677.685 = 1.03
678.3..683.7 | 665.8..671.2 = 1.08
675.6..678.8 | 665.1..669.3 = 1.13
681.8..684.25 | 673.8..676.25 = 1.07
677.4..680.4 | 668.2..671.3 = 1.06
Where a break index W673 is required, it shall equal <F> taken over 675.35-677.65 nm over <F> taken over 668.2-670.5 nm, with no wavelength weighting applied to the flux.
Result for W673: 1.05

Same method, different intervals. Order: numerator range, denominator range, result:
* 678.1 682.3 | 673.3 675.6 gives 1.07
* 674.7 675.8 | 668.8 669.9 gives 0.94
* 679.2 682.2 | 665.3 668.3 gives 1.03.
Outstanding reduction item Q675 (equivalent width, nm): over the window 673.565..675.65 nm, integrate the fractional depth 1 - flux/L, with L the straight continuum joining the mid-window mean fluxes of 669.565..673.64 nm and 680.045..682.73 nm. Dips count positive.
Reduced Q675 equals 0.14 nm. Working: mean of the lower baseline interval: 6.48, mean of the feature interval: 6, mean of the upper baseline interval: 6.35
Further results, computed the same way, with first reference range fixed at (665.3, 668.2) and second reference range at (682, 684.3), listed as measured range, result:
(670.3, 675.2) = -0.08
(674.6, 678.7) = -0.20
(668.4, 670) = -0.06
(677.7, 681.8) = -0.15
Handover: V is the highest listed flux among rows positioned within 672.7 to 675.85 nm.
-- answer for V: 7.122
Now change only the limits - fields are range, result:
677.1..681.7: 7.264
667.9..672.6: 7.17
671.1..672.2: 6.633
